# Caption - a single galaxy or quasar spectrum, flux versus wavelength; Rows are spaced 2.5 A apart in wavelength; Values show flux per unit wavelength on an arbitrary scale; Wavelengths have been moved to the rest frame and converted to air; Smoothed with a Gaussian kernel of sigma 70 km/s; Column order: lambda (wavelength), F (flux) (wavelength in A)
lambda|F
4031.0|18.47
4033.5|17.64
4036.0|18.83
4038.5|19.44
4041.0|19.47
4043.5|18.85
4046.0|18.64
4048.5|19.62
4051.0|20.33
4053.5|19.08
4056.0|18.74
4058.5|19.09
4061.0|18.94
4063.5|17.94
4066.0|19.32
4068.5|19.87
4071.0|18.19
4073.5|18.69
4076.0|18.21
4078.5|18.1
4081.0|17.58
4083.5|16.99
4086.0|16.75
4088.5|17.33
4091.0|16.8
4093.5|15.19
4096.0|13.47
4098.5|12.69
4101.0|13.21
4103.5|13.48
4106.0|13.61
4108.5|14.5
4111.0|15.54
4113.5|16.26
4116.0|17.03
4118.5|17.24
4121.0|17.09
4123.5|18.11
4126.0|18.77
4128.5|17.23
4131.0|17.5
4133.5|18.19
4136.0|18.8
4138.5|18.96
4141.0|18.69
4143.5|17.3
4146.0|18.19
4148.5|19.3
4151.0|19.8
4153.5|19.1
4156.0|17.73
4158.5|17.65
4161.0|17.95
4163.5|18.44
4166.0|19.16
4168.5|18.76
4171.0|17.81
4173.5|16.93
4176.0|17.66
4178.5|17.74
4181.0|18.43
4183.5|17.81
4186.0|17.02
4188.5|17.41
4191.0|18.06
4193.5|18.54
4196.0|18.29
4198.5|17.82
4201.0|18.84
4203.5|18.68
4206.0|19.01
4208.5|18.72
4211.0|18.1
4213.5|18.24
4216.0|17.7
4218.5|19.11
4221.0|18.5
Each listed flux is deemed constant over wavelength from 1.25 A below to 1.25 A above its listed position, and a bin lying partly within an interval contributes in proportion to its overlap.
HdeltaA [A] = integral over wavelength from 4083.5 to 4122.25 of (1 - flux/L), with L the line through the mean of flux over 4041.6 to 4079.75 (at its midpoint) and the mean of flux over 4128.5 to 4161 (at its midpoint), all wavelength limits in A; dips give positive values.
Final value 6.74 A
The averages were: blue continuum 18.9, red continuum 18.4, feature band 15.4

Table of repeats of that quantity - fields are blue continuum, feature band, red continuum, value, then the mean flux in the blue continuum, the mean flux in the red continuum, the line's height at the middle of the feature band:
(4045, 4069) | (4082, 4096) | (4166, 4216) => 1.89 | 19.1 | 18.1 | 18.9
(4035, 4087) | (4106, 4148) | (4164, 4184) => 2.17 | 18.7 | 18.1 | 18.3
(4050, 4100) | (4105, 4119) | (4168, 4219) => 1.68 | 17.6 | 18.1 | 17.8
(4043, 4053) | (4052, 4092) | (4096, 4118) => -1.92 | 19.4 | 14.6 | 17.4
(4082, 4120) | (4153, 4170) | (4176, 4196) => -1.20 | 15.4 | 17.9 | 17.2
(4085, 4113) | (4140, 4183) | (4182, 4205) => -3.34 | 14.8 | 18.1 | 17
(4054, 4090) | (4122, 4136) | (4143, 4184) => 0.18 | 18.3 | 18.2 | 18.3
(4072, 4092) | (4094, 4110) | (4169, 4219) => 3.68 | 17.6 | 18.1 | 17.7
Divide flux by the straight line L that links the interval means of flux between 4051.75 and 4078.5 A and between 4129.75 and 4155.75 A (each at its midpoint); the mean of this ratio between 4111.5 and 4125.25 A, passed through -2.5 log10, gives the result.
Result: 0.092 mag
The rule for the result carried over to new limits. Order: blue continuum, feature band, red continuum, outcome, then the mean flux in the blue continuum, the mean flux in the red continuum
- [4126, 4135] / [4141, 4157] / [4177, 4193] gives -0.05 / 17.8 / 17.8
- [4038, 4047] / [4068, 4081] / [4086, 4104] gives -0.12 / 19.1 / 14.8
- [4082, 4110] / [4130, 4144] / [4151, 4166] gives -0.07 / 14.9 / 18.4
